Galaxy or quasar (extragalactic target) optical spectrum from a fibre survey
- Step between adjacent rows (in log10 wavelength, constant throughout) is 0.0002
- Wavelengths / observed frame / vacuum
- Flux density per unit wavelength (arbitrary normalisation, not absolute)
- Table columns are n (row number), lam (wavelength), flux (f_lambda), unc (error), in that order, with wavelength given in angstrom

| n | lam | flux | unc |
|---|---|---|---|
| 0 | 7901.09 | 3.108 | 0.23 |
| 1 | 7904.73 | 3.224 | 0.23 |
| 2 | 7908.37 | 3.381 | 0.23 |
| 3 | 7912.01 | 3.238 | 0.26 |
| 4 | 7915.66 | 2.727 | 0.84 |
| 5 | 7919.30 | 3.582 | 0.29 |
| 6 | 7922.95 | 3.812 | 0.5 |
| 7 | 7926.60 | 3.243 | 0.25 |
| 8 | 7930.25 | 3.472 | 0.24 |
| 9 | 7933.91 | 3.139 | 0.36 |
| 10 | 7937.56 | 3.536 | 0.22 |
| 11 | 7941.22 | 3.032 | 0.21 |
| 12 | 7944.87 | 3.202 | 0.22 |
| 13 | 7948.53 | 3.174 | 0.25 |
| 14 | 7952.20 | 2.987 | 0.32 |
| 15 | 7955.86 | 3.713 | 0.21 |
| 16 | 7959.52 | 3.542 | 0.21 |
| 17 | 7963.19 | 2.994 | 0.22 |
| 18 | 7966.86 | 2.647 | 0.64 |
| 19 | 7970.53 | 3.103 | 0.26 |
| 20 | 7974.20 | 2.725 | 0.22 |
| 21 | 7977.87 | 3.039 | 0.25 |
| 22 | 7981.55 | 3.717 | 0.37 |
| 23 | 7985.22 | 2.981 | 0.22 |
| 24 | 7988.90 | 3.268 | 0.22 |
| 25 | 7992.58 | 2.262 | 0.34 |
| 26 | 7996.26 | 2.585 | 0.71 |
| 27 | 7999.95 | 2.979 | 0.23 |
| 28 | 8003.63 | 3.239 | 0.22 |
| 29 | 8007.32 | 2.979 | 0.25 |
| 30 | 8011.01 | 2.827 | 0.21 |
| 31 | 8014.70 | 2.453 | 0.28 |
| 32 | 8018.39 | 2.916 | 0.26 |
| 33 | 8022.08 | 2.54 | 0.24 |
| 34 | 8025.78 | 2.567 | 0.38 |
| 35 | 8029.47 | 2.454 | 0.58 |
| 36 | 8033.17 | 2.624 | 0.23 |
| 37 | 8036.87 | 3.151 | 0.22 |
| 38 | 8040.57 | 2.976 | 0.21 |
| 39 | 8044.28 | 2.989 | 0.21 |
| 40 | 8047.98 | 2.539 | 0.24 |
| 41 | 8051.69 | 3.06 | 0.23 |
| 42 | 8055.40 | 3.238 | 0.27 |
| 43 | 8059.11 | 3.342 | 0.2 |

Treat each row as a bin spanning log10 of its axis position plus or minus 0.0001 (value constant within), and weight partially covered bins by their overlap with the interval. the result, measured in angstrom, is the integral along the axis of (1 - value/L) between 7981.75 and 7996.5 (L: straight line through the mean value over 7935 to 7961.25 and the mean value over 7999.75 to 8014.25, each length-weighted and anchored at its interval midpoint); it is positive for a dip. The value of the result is 0.80 angstrom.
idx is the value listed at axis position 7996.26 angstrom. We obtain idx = 2.585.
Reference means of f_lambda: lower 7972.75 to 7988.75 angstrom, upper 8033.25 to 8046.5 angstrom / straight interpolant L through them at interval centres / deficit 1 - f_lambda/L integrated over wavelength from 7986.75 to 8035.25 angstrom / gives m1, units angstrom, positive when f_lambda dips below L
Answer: 4.9 angstrom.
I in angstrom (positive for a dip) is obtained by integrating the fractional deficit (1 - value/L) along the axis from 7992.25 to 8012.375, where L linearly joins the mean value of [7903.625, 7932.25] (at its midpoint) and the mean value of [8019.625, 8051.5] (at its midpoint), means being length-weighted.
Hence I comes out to 0.4 angstrom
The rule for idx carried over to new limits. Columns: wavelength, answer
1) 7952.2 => 2.987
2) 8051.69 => 3.06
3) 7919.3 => 3.582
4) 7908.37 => 3.381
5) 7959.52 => 3.542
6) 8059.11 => 3.342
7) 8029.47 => 2.454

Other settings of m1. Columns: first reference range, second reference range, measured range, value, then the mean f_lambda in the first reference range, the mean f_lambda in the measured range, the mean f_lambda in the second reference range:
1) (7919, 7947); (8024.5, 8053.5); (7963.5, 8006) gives 1.7 angstrom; 3.36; 2.96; 2.8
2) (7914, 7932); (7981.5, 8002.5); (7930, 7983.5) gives -0.8 angstrom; 3.37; 3.19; 2.91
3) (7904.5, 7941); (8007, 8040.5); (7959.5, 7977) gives 0.6 angstrom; 3.33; 2.95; 2.73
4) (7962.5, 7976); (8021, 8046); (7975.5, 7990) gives -2.0 angstrom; 2.86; 3.23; 2.76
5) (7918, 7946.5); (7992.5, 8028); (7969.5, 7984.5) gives -0.6 angstrom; 3.37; 3.14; 2.76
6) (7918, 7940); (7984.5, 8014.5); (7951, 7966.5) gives -0.3 angstrom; 3.45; 3.26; 2.86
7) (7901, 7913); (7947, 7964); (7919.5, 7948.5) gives -0.6 angstrom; 3.26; 3.35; 3.3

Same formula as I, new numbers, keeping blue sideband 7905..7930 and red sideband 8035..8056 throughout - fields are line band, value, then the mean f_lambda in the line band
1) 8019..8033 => 2.14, 2.57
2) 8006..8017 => 1.16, 2.75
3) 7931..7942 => 0.01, 3.28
